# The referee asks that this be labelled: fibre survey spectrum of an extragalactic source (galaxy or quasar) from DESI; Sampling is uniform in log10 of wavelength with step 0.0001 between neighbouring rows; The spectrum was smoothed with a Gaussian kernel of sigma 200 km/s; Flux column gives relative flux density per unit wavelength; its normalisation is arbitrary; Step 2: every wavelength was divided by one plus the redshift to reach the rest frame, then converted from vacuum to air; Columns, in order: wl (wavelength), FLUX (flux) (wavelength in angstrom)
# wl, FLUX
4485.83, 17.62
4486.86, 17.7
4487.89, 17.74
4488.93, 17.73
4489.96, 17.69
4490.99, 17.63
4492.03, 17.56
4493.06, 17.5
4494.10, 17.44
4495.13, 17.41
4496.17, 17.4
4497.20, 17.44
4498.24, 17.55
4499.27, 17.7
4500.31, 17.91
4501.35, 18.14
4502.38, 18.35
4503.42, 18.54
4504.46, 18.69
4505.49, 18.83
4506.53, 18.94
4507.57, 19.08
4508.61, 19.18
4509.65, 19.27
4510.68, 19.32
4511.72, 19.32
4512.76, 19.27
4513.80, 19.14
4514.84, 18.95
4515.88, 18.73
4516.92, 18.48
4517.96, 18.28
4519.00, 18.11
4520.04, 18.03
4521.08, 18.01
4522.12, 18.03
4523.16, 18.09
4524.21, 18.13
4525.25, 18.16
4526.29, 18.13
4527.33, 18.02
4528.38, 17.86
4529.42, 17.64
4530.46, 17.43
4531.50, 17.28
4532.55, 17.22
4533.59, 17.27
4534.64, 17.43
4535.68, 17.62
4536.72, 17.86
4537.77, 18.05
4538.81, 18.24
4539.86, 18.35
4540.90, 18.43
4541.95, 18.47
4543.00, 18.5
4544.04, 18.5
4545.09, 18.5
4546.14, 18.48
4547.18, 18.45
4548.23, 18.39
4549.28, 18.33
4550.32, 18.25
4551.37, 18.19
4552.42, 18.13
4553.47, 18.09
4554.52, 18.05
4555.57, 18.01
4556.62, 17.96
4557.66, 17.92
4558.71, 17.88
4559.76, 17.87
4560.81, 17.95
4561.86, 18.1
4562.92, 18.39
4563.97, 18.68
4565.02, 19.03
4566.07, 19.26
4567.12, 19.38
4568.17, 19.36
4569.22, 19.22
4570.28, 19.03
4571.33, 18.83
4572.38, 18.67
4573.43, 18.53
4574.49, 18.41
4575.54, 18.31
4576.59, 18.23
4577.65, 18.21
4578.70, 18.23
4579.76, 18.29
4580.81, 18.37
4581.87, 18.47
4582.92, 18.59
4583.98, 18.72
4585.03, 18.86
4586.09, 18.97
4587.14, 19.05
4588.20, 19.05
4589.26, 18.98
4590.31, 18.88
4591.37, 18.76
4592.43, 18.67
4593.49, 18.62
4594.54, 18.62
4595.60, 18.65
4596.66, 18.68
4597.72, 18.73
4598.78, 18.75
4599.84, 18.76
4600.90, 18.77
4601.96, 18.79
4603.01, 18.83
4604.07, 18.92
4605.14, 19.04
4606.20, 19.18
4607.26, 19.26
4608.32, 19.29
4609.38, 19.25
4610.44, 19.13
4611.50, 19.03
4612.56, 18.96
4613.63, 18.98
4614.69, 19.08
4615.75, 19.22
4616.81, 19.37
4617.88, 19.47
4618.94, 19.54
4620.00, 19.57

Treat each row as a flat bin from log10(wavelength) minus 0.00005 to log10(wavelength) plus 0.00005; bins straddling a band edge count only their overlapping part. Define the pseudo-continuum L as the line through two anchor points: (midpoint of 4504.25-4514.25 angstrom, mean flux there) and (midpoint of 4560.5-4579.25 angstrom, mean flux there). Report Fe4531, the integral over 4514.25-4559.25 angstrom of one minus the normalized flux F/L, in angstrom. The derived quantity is 1.95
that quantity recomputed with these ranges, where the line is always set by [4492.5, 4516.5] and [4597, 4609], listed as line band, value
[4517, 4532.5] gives 0.5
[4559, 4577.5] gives 0.1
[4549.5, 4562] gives 0.4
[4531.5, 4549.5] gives 0.5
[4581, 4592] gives 0.0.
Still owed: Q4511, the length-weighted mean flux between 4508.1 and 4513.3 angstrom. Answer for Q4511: 19.3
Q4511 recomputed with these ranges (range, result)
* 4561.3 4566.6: 18.7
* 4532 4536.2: 17.4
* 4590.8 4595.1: 18.7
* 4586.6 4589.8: 19.1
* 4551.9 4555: 18.1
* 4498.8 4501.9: 17.9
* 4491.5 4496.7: 17.5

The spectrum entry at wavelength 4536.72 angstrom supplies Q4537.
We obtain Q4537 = 17.86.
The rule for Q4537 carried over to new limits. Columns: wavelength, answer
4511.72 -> 19.32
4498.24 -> 17.55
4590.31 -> 18.88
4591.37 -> 18.76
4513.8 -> 19.14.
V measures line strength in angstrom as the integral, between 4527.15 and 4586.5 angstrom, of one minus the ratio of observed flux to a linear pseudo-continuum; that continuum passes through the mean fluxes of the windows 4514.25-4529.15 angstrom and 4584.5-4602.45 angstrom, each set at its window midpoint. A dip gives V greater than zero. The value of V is 0.6 angstrom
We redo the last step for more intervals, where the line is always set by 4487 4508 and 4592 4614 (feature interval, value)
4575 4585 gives 0.2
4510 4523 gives -0.4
